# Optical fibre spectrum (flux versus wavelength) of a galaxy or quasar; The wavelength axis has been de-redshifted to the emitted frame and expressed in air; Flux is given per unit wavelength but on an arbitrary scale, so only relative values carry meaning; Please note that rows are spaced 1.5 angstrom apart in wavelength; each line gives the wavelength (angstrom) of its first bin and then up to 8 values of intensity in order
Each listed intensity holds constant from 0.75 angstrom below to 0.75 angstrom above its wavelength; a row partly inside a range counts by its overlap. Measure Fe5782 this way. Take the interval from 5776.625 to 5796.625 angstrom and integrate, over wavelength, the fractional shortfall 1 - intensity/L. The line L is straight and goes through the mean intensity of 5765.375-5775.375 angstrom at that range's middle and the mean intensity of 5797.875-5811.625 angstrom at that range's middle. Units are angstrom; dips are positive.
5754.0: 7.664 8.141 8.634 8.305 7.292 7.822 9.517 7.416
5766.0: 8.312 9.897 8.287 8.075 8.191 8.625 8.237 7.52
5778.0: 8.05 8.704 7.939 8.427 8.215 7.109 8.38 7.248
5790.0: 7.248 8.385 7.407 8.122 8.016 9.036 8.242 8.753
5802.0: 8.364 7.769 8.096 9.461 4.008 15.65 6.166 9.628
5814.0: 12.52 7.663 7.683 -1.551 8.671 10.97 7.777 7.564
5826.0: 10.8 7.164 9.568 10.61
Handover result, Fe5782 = 1.4 angstrom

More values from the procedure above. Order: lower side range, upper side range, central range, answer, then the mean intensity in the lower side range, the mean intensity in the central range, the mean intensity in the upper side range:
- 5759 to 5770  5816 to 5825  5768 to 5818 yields -4.9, 8.36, 8.3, 6.86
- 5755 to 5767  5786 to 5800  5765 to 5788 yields -0.4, 8.22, 8.24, 8.01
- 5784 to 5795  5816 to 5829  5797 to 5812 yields -1.8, 7.73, 8.56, 7.52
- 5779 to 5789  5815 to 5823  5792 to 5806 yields -1.4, 8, 8.23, 6.76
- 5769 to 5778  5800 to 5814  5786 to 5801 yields 0.9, 8.14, 8.06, 8.86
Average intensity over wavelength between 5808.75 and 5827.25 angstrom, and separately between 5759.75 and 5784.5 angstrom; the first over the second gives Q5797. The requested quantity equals 1.0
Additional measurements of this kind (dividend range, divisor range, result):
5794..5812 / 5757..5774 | 1.02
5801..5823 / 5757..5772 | 0.99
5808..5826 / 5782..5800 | 1.04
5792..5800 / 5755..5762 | 1.02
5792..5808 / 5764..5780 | 0.98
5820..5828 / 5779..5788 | 1.10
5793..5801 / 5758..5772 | 1.00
